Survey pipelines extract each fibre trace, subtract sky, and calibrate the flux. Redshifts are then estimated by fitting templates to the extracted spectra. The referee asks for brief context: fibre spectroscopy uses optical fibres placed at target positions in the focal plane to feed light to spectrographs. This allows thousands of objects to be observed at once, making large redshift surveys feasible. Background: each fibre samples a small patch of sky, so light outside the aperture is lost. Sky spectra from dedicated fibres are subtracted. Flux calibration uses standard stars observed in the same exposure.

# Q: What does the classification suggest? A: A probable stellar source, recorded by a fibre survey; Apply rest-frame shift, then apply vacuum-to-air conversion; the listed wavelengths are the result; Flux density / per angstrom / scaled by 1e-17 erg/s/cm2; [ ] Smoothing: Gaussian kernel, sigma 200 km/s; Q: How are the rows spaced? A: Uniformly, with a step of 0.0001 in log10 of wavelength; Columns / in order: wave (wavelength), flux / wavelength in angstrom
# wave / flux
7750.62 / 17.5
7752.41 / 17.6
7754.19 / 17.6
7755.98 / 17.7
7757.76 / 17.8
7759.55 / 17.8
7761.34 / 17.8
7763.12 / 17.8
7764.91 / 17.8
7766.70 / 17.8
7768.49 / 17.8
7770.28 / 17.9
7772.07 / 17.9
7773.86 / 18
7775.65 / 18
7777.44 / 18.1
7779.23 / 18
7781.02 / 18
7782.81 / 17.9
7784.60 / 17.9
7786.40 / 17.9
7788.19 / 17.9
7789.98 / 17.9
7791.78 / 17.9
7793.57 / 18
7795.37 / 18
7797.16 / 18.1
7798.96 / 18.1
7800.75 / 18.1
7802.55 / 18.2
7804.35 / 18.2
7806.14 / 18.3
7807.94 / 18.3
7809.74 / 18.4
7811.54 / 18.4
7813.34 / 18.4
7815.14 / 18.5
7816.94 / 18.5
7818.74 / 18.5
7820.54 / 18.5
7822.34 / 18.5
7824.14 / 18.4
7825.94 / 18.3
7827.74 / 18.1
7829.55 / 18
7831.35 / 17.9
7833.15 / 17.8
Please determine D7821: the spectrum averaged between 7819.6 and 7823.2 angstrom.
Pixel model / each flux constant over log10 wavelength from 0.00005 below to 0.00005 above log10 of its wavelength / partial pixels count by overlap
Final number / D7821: 18.5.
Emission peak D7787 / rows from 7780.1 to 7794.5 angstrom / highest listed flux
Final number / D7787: 18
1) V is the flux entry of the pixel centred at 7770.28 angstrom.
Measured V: 17.9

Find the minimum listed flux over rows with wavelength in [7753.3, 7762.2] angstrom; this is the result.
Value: 17.6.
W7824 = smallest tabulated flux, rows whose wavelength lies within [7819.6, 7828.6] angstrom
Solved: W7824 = 18.1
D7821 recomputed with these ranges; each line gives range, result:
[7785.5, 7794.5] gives 17.9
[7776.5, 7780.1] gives 18.1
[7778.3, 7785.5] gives 18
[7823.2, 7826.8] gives 18.4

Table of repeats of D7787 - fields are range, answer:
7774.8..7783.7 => 18.1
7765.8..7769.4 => 17.8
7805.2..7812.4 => 18.4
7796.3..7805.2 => 18.2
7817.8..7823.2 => 18.5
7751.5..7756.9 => 17.7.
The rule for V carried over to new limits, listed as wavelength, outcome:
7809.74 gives 18.4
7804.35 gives 18.2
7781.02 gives 18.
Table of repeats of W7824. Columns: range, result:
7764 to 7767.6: 17.8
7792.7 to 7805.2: 18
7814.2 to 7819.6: 18.5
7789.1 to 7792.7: 17.9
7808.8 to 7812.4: 18.4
